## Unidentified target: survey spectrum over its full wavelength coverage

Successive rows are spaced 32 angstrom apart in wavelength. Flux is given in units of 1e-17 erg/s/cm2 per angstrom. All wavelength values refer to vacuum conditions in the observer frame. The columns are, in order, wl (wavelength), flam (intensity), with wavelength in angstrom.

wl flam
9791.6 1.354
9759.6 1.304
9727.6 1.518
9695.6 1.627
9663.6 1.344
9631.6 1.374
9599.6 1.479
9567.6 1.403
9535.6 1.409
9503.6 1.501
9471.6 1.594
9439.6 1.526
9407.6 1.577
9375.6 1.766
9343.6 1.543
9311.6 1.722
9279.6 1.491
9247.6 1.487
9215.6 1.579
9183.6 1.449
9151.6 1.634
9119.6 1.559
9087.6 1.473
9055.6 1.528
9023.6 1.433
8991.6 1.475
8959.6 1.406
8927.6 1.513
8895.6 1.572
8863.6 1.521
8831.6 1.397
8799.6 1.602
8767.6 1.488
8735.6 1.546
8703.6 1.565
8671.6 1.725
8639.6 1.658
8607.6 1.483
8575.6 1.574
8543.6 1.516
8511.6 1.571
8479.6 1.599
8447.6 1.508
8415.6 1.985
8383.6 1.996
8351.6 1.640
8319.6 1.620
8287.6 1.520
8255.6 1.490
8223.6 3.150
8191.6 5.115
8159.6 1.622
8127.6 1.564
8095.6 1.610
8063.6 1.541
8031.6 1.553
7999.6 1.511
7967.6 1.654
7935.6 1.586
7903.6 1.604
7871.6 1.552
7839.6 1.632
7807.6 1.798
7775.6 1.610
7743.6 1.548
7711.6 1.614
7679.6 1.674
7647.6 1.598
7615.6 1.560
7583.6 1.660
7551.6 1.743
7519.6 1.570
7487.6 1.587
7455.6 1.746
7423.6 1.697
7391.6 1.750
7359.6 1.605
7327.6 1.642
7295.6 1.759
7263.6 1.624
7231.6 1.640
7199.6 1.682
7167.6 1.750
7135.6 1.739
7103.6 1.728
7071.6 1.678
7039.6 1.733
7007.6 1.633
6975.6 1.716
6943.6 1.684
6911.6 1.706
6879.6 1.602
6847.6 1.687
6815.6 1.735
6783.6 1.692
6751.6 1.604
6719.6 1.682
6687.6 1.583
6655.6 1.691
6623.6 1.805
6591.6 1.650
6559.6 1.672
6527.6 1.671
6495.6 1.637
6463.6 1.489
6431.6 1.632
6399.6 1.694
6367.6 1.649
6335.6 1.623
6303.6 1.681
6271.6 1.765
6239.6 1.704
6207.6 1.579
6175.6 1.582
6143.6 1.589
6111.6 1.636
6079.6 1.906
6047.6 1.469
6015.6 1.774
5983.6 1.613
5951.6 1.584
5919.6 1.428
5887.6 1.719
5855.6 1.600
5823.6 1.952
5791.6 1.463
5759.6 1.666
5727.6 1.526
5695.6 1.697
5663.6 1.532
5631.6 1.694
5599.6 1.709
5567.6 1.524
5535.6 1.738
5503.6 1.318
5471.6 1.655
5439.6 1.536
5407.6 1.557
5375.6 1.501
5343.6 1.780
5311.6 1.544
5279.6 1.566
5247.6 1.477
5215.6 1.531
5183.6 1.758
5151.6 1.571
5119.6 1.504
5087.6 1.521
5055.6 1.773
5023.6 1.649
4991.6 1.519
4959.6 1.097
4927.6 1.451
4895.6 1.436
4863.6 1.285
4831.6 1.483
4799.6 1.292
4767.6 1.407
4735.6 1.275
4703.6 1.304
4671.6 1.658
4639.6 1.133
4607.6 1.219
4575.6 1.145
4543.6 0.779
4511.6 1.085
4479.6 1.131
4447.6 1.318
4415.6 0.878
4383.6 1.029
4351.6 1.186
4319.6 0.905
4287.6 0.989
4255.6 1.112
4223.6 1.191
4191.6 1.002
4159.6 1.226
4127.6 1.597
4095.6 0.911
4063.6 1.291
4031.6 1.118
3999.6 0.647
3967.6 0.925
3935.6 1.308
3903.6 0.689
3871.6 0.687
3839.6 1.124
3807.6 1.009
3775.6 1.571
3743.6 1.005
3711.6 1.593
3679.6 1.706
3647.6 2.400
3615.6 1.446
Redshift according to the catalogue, 0.250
